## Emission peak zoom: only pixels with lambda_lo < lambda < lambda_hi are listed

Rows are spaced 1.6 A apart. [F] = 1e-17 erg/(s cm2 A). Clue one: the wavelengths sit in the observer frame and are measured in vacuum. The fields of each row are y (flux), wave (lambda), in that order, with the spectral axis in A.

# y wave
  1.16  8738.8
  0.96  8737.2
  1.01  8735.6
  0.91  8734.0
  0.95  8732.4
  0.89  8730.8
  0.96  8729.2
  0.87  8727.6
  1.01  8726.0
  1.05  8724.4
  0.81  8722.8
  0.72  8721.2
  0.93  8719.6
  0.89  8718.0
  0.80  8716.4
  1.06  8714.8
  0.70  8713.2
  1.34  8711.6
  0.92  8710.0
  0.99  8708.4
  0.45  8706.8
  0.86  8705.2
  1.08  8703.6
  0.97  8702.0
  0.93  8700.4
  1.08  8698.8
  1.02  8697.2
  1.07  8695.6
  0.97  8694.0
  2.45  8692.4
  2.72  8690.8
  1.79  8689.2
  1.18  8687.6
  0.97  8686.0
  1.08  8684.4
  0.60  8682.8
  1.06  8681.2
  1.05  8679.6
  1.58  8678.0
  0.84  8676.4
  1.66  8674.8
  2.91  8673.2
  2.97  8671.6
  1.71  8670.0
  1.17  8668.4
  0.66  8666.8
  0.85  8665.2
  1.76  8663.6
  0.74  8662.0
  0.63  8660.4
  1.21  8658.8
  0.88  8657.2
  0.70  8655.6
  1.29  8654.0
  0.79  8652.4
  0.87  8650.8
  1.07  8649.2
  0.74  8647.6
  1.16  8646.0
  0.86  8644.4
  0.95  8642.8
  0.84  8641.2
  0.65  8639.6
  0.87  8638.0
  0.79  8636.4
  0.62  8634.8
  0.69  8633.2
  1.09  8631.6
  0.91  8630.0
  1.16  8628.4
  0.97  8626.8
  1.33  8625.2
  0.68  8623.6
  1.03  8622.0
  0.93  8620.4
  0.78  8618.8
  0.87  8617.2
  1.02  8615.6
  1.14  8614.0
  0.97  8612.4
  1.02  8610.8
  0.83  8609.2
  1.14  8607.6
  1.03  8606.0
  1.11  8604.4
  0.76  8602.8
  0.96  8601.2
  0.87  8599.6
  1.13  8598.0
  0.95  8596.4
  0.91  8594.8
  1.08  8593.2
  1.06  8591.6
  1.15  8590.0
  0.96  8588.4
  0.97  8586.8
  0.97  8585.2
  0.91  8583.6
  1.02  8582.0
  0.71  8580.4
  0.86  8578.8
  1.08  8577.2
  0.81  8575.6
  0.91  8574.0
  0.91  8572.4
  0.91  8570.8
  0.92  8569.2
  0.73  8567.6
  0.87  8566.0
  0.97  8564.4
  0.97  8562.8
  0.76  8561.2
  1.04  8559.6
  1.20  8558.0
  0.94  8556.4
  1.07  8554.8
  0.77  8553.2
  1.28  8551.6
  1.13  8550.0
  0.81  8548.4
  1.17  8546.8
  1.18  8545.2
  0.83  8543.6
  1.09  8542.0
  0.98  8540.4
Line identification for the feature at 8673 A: [S II] 6716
